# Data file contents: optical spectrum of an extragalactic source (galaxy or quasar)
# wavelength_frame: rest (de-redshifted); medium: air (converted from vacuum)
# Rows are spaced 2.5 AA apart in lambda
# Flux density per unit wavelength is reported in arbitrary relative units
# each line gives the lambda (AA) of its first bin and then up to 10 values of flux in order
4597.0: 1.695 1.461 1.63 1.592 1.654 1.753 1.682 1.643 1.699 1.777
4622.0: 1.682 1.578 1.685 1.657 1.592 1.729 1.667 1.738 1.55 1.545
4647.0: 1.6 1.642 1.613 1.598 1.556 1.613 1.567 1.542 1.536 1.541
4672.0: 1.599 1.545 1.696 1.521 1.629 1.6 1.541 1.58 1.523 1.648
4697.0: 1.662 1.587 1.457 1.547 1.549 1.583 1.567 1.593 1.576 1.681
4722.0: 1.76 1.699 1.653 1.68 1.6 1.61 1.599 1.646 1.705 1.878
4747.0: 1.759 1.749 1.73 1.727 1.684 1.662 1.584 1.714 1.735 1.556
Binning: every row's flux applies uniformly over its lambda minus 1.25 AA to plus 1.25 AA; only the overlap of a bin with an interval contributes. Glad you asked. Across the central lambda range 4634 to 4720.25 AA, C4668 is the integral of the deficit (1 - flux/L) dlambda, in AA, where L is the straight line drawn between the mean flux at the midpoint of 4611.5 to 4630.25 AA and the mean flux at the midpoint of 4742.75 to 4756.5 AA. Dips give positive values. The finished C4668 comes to 6.17 AA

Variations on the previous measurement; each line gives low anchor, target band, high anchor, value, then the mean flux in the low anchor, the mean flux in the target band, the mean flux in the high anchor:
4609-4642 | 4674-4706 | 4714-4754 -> 1.9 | 1.68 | 1.58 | 1.68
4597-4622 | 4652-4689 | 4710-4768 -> 2.0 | 1.66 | 1.58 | 1.68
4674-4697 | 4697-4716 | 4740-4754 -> 1.0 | 1.59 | 1.56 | 1.76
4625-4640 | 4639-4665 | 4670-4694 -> 0.7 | 1.67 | 1.59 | 1.58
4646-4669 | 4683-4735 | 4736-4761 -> 1.7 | 1.58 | 1.6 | 1.71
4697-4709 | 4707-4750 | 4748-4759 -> -0.7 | 1.55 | 1.66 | 1.72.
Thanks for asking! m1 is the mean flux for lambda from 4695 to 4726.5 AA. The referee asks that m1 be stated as 1.61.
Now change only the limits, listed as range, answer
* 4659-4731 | 1.6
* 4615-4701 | 1.61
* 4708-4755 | 1.67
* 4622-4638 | 1.65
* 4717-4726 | 1.69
